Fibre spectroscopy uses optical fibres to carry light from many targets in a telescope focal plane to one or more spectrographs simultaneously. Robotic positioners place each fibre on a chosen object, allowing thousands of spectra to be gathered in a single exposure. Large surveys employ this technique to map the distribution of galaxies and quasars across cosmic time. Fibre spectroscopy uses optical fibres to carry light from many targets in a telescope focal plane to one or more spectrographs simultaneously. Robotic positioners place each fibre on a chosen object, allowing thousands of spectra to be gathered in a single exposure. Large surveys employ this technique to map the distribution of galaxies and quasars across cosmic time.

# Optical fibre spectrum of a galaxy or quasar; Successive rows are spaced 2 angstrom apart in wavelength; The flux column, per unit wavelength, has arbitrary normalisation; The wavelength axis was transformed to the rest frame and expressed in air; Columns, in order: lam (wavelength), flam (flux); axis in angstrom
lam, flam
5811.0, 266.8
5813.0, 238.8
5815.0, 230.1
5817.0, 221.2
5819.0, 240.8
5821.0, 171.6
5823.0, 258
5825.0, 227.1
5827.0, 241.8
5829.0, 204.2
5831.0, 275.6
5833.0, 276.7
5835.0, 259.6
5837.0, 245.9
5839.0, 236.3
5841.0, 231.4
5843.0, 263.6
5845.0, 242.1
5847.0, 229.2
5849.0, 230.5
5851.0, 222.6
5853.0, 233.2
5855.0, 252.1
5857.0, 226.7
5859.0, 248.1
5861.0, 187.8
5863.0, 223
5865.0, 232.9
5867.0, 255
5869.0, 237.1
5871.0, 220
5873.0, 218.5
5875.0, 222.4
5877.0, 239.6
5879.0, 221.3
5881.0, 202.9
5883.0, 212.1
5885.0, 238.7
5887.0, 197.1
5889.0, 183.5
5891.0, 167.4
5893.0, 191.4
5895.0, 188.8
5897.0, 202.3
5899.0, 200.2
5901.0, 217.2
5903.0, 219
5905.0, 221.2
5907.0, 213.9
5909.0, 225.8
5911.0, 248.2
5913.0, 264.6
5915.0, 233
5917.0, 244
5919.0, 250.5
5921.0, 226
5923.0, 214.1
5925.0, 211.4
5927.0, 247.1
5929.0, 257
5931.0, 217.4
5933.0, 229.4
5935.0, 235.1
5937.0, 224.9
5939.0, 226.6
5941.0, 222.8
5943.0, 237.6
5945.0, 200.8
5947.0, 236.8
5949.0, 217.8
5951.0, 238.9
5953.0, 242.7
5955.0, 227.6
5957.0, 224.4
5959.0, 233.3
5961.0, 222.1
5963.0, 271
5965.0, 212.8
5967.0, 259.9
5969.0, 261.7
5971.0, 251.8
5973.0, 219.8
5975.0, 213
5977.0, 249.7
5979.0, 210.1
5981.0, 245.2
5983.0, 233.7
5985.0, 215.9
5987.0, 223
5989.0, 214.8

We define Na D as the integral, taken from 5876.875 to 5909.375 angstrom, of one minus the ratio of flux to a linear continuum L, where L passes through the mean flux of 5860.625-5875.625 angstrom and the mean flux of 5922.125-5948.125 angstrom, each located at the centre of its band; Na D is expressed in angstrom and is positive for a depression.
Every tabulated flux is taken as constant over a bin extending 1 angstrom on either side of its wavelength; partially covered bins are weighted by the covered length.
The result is 2.8 angstrom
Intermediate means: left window 226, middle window 207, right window 228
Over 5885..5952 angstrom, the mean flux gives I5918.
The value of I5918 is 222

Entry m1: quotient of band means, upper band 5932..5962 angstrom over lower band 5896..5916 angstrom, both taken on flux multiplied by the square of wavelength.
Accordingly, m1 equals 1.0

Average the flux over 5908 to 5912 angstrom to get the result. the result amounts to 237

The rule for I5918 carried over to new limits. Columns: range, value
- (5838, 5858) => 237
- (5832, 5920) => 227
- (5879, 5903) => 202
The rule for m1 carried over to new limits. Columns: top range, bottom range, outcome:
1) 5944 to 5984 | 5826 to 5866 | 1.02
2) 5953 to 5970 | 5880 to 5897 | 1.24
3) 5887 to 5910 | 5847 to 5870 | 0.89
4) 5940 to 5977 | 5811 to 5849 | 1.02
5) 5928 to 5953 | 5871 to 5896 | 1.13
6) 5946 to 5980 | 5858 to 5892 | 1.11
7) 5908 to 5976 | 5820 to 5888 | 1.04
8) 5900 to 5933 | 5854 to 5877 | 1.03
